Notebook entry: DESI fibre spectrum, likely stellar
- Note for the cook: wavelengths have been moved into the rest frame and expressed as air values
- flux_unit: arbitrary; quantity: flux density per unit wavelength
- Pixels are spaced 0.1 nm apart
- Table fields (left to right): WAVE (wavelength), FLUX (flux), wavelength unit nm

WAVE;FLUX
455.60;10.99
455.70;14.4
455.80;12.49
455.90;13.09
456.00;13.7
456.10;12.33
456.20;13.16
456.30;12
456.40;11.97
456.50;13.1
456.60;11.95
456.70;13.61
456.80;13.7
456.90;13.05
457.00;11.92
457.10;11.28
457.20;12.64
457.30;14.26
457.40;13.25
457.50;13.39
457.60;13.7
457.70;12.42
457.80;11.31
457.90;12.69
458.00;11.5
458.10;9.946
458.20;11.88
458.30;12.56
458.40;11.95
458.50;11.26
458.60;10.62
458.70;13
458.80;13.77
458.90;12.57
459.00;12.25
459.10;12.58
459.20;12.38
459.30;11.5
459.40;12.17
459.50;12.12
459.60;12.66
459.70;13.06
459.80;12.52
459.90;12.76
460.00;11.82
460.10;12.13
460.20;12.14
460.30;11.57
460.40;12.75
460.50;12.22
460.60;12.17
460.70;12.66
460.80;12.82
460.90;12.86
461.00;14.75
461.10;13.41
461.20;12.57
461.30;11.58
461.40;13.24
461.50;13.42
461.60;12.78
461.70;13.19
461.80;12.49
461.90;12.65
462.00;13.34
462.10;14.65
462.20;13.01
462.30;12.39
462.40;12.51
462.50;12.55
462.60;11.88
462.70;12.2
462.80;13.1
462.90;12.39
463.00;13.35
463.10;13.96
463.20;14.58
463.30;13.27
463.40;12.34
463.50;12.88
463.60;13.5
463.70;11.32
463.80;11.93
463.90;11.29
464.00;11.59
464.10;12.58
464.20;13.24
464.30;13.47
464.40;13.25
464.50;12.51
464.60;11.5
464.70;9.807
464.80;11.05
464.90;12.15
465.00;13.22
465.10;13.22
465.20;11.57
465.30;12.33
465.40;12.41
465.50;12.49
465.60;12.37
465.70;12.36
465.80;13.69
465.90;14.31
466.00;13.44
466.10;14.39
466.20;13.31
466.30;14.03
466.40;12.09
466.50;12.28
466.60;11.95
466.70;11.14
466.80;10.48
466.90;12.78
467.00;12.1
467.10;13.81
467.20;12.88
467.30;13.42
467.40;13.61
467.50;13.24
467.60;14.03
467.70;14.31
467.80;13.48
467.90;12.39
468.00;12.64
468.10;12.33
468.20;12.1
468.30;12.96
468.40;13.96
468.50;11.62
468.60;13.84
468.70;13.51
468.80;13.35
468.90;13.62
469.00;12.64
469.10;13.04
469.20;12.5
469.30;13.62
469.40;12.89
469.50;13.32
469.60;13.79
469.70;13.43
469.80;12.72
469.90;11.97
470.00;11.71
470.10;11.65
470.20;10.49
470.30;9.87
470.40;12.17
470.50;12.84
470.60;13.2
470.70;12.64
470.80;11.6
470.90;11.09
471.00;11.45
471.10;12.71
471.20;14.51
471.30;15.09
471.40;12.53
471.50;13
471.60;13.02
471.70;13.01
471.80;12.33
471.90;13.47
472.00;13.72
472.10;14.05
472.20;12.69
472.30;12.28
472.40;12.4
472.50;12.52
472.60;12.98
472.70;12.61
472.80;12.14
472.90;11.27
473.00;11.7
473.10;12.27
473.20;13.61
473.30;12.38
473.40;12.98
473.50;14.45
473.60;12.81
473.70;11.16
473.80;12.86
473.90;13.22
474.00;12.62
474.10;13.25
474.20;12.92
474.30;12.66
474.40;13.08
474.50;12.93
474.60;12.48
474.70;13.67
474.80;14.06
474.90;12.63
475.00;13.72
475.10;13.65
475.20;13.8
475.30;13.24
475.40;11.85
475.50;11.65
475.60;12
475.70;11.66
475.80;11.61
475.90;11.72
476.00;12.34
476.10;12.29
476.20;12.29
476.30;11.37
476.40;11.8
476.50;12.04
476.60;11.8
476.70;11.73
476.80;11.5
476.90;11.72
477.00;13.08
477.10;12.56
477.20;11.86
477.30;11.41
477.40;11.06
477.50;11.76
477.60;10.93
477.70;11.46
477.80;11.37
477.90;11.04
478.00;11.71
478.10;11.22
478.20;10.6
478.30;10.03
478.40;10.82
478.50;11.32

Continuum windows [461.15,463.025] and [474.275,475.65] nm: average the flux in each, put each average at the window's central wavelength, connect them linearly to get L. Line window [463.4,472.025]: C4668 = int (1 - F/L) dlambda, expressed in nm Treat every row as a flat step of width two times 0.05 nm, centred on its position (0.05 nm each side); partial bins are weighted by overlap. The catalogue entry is 0.13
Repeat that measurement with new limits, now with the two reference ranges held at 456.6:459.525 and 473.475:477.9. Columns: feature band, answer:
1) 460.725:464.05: -0.126 nm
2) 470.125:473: -0.044 nm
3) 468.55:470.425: -0.044 nm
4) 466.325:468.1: -0.056 nm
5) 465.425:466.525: -0.071 nm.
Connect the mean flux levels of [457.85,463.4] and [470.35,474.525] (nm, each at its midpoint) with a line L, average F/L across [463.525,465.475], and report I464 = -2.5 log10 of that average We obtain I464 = 0.04 mag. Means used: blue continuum 12.6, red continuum 12.8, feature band 12.2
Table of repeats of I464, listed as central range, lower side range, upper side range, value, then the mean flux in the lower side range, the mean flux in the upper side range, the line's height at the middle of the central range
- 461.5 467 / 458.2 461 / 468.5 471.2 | -0.02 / 12.4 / 12.5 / 12.4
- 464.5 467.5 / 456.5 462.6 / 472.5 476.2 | 0.00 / 12.6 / 12.7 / 12.6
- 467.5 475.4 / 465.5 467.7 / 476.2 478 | -0.04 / 13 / 11.7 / 12.4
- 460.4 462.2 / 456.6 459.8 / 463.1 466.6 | -0.04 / 12.4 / 12.6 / 12.5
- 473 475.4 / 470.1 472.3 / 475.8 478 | -0.07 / 12.6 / 11.8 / 12.2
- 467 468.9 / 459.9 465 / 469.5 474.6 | -0.05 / 12.6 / 12.6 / 12.6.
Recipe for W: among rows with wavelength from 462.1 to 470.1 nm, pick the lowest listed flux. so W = 9.807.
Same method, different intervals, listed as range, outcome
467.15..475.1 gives 9.87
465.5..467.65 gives 10.48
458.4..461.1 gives 10.62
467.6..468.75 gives 11.62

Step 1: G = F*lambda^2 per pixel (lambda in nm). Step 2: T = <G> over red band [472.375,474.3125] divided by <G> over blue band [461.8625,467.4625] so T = 1.03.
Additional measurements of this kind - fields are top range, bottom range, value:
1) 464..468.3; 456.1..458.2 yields 1.05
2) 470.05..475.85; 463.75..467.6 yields 1.04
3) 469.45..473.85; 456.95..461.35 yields 1.07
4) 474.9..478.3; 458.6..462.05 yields 1.01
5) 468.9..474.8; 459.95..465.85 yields 1.05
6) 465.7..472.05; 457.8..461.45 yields 1.08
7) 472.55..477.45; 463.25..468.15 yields 1.02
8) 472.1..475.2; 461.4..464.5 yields 1.05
